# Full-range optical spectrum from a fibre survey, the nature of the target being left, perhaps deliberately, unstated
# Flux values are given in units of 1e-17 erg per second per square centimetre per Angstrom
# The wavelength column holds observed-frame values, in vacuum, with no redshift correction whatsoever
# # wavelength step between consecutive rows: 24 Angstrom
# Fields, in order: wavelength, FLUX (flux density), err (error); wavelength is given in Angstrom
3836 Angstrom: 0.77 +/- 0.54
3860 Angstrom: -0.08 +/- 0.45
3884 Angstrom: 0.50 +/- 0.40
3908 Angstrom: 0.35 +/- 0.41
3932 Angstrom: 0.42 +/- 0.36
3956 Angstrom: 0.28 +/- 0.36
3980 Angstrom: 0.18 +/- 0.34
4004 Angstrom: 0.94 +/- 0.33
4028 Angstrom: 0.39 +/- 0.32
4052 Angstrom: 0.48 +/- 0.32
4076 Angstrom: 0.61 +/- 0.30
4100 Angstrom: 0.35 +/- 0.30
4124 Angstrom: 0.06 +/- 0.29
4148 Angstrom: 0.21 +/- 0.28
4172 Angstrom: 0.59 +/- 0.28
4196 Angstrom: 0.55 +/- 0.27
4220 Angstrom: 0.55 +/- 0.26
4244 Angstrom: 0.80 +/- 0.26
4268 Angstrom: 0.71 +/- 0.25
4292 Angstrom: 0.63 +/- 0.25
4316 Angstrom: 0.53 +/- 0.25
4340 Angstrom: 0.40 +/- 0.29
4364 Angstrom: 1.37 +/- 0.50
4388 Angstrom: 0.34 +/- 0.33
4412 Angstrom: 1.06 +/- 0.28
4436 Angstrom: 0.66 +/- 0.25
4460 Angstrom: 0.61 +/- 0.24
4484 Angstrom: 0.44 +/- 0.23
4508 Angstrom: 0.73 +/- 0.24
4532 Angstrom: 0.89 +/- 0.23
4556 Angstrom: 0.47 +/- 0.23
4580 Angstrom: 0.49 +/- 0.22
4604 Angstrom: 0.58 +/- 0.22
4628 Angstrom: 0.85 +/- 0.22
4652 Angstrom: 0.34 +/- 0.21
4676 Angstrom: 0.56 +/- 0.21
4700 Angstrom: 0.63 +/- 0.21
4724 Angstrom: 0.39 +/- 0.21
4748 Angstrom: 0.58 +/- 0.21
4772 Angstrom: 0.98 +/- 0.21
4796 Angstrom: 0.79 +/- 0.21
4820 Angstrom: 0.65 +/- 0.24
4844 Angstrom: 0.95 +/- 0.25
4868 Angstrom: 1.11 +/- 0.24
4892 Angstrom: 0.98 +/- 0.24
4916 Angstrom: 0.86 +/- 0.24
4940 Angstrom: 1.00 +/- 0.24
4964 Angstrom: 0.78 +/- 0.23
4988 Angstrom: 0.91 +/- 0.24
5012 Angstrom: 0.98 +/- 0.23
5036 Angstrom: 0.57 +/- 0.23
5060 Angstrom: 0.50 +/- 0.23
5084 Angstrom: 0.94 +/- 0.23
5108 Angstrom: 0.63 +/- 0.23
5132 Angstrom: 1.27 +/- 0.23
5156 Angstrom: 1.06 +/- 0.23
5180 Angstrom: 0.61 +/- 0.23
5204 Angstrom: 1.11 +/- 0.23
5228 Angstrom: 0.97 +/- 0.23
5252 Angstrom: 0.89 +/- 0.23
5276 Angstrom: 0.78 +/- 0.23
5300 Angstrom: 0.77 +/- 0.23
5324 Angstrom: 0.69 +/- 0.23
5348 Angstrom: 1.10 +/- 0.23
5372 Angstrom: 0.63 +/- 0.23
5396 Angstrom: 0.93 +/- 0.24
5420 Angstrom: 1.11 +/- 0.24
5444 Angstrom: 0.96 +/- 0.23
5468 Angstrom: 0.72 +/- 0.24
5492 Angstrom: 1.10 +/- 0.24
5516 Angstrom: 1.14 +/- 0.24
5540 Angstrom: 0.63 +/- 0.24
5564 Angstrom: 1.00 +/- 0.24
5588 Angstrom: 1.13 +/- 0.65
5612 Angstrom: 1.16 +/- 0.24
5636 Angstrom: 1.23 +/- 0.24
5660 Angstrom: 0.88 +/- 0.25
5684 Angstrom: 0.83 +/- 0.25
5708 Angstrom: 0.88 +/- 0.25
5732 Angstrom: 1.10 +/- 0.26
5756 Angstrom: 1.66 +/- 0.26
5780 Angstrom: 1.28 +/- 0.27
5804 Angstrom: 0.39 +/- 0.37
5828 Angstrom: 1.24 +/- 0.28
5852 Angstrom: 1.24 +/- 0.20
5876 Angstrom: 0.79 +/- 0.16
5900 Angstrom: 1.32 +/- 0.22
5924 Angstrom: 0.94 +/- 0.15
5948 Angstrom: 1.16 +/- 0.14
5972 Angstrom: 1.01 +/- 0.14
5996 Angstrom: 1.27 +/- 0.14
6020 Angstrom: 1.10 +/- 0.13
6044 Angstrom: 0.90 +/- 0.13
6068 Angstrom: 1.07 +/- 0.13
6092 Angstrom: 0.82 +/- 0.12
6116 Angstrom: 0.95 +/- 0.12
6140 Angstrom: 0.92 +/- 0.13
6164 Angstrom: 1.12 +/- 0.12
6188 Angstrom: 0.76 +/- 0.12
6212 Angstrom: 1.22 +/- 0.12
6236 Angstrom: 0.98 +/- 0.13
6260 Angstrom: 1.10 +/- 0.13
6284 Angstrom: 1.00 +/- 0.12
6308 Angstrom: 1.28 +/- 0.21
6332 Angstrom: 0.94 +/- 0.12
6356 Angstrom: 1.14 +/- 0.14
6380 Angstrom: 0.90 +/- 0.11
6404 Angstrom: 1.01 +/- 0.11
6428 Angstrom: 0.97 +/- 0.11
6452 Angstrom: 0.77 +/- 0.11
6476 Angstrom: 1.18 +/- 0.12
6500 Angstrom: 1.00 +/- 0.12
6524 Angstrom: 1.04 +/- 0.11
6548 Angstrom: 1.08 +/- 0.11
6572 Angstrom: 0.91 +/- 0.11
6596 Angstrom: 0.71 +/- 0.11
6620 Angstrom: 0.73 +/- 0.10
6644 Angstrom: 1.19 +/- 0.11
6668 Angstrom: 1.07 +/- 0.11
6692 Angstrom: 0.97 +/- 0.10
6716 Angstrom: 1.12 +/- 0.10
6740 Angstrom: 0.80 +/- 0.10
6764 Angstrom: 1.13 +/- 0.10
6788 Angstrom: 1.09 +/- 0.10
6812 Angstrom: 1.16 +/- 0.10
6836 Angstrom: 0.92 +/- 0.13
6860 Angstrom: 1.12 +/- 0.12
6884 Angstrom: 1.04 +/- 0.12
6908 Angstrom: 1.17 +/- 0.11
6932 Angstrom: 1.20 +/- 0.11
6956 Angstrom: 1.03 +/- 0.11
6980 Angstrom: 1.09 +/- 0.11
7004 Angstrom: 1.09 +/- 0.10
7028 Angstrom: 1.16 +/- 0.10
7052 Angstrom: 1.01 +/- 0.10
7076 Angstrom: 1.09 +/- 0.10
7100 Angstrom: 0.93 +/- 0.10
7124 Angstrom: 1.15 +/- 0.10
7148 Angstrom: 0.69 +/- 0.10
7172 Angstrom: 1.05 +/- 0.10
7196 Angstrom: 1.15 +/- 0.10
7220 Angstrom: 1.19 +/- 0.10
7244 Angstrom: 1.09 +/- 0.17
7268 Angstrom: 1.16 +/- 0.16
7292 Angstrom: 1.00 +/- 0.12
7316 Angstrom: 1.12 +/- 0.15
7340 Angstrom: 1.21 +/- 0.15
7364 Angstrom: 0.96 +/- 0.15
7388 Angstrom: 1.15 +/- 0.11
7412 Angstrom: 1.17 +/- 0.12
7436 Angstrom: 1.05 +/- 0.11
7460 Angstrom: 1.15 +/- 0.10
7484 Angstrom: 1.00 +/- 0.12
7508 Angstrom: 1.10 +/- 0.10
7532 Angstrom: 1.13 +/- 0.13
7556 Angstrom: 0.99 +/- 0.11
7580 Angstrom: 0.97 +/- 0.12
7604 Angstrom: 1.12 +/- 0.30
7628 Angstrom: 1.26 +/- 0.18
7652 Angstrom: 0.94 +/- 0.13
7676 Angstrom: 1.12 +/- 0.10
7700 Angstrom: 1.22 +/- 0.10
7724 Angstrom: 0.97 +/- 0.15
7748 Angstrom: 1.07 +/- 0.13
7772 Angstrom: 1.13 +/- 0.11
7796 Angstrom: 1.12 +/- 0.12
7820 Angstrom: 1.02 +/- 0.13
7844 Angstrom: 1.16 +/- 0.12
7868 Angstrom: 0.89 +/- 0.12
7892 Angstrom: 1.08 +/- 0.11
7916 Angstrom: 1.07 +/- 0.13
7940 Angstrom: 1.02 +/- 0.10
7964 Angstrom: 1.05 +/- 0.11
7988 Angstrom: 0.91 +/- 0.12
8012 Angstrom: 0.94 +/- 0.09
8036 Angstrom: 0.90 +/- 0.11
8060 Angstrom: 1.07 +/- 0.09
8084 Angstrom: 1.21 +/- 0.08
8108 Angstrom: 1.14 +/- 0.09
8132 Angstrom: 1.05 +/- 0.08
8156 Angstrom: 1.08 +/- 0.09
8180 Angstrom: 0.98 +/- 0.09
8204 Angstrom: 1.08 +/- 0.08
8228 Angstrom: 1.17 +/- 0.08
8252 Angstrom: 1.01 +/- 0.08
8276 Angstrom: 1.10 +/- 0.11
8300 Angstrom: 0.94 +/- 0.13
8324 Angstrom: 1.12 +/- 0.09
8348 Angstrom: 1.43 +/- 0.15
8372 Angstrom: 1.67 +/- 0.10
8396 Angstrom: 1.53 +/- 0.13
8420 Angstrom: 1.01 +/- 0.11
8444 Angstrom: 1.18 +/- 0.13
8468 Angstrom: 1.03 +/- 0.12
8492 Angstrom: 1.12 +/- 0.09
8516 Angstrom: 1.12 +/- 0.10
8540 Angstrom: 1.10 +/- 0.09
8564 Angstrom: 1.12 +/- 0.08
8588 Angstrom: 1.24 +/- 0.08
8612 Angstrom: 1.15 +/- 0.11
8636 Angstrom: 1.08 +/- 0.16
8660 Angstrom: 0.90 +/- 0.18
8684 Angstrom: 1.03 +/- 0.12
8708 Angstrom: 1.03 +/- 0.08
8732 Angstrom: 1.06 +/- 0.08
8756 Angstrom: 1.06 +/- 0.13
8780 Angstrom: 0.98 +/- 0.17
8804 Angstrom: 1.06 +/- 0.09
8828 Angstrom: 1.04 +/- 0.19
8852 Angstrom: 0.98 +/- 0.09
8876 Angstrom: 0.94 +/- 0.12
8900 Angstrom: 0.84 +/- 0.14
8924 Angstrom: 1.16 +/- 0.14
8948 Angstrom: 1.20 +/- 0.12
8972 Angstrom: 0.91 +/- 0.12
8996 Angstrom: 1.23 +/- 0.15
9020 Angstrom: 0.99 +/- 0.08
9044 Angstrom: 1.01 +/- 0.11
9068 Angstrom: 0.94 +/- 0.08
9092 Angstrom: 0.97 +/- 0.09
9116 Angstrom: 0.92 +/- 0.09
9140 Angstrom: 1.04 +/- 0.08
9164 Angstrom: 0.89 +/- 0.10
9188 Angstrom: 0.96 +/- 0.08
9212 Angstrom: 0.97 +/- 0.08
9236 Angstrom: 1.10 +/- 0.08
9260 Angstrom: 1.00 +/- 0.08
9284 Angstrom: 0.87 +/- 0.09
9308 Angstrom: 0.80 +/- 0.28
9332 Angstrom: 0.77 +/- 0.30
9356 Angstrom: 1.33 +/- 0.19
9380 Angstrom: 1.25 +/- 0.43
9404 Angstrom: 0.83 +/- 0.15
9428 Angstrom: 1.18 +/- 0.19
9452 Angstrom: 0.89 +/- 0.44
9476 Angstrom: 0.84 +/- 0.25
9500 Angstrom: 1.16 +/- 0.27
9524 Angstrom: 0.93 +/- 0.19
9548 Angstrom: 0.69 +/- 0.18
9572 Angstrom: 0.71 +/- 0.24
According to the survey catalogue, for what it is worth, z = 0.277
